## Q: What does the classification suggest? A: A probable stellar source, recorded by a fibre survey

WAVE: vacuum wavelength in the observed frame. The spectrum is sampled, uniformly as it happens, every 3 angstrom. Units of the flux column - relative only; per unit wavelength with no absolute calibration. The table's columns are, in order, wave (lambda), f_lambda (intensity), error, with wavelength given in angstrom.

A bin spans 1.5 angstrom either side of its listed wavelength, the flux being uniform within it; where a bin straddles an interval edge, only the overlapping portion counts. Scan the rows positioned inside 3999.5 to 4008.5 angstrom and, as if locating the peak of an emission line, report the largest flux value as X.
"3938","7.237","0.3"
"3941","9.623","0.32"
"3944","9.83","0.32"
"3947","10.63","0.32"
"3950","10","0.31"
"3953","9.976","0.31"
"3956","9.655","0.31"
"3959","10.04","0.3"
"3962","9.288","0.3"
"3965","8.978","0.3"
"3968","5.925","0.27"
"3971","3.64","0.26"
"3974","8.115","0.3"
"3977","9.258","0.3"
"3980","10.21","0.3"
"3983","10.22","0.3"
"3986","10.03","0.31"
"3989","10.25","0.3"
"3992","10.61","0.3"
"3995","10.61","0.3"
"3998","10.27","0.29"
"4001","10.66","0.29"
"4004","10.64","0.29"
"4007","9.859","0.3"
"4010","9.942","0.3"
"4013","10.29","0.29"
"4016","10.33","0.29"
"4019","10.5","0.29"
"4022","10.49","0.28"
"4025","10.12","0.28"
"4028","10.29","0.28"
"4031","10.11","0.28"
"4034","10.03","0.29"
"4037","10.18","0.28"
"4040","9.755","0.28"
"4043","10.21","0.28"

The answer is 10.66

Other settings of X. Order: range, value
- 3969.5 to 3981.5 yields 10.21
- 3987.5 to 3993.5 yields 10.61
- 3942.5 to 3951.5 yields 10.63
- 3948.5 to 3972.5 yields 10.04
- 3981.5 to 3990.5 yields 10.25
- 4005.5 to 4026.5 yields 10.5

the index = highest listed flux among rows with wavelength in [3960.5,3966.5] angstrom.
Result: 9.288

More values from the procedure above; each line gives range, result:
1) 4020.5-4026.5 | 10.49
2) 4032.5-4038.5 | 10.18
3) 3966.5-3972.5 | 5.925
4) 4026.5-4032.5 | 10.29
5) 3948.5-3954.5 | 10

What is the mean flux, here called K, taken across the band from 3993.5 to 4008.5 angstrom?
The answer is 10.4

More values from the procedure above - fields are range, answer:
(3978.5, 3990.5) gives 10.2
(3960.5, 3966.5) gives 9.13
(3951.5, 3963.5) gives 9.74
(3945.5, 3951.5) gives 10.3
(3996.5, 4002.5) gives 10.5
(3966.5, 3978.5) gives 6.73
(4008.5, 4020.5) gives 10.3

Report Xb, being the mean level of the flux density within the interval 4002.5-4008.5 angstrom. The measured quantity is 10.2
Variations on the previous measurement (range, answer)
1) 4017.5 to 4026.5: 10.4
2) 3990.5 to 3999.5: 10.5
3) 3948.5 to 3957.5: 9.88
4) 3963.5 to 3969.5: 7.45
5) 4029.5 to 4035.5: 10.1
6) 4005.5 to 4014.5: 10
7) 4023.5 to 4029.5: 10.2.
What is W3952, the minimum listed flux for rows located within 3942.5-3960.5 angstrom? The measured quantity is 9.655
